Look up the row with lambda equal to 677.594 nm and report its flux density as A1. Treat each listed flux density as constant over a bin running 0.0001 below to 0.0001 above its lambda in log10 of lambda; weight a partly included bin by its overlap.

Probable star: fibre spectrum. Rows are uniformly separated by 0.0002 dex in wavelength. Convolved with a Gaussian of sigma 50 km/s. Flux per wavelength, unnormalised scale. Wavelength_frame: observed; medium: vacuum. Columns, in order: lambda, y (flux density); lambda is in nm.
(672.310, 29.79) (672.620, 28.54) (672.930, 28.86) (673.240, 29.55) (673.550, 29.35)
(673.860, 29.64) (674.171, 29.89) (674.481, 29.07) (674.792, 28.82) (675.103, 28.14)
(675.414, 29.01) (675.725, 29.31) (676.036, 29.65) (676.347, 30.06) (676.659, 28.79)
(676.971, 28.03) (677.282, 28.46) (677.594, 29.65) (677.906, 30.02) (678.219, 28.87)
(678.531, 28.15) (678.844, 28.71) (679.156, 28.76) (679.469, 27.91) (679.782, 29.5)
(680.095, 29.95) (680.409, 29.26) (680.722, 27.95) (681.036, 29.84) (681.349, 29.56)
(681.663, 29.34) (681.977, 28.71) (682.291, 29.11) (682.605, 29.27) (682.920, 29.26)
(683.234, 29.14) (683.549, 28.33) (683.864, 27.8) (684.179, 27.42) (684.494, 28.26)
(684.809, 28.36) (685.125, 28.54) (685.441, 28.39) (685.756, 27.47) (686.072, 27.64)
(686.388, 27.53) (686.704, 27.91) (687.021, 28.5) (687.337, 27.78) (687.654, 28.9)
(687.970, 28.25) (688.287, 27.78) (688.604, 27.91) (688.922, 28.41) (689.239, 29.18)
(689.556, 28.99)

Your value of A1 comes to 29.65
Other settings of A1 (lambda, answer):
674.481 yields 29.07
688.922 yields 28.41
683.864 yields 27.8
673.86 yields 29.64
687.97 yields 28.25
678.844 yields 28.71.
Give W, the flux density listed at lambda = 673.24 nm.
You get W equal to 29.55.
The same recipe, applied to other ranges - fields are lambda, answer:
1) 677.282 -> 28.46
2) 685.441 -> 28.39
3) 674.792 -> 28.82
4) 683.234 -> 29.14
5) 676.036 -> 29.65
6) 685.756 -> 27.47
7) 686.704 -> 27.91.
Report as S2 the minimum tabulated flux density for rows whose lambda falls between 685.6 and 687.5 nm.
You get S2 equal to 27.47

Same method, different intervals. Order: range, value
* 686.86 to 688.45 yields 27.78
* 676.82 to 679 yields 28.03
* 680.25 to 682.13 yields 27.95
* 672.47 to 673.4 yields 28.54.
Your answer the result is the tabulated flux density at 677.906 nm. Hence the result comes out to 30.02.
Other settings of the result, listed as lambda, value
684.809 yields 28.36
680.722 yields 27.95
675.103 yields 28.14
